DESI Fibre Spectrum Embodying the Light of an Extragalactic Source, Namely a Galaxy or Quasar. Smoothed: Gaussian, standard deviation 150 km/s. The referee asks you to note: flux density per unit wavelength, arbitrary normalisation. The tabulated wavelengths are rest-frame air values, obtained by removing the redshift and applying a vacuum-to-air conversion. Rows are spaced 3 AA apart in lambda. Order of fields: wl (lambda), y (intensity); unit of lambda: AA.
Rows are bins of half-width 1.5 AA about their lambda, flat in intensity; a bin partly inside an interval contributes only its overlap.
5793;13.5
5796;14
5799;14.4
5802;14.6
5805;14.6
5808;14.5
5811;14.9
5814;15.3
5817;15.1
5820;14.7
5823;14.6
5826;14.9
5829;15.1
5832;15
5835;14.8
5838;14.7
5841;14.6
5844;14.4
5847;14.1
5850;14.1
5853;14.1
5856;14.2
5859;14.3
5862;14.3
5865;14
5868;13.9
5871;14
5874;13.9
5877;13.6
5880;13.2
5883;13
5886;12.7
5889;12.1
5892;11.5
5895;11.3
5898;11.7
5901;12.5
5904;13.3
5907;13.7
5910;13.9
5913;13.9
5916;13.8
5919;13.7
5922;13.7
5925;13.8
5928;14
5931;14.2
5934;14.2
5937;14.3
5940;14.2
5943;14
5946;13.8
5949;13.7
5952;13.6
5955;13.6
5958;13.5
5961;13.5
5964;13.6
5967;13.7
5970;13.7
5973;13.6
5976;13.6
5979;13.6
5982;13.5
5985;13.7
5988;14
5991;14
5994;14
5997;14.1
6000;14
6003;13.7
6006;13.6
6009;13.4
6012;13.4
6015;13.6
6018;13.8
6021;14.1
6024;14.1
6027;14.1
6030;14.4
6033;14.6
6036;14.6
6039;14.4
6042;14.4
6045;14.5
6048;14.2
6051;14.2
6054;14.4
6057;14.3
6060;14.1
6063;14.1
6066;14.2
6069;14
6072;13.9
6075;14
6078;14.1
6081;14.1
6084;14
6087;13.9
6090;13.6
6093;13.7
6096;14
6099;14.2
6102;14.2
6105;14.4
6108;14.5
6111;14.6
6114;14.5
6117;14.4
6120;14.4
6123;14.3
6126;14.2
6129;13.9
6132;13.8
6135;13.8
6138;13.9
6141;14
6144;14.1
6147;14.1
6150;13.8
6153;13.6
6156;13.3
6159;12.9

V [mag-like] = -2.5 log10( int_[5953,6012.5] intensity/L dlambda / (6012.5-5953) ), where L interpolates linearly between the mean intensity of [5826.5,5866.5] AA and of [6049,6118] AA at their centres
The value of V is 0.05 mag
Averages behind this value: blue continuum 14.4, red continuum 14.1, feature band 13.7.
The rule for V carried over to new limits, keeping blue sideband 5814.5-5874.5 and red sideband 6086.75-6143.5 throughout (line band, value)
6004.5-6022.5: 0.05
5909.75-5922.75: 0.04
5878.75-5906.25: 0.16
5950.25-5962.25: 0.06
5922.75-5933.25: 0.03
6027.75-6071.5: -0.01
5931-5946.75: 0.02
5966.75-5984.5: 0.05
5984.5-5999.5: 0.02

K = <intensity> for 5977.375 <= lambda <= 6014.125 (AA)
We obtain 13.7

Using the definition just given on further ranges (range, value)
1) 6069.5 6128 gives 14.2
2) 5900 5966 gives 13.8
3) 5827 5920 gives 13.7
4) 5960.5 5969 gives 13.6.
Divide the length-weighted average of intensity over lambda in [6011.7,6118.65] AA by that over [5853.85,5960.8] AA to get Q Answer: 1.0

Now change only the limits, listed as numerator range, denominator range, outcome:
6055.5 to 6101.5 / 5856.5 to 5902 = 1.07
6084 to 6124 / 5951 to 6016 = 1.04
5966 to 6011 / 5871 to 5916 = 1.06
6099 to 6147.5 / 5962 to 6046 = 1.02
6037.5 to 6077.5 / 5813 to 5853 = 0.97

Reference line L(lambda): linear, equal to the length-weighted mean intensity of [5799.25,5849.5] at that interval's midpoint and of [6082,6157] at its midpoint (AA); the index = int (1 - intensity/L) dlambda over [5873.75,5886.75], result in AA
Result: 1.20 AA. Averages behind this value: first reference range 14.7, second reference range 14.1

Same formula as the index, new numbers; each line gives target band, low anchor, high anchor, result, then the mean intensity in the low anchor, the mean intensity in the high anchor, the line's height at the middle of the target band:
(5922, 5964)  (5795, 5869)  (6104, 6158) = 1.5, 14.5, 14.1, 14.4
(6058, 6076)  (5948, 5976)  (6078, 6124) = 0.0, 13.6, 14.2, 14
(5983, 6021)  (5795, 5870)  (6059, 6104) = 1.0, 14.5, 14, 14.2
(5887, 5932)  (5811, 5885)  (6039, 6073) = 3.7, 14.3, 14.2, 14.3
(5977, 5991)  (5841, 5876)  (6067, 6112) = 0.4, 14.1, 14.1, 14.1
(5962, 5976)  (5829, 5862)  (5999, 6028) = 0.3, 14.5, 13.8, 14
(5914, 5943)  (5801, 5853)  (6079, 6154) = 1.0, 14.7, 14.1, 14.5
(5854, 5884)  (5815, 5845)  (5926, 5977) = 1.3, 14.8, 13.8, 14.5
